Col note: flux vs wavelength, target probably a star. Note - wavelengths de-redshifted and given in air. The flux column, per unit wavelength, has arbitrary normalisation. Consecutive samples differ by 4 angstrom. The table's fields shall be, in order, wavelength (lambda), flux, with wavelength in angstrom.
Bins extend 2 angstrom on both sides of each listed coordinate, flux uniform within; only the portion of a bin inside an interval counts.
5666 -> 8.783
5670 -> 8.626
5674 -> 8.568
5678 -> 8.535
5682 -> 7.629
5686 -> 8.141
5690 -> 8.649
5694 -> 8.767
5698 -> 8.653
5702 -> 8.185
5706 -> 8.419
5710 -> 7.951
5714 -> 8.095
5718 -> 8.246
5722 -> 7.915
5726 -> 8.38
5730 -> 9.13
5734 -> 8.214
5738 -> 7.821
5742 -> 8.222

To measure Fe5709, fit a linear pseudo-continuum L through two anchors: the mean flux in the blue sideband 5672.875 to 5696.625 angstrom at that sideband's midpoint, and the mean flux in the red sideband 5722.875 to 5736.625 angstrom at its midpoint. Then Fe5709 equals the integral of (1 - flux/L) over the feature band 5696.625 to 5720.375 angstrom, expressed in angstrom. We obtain 0.5 angstrom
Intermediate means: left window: 8.38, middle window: 8.24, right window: 8.49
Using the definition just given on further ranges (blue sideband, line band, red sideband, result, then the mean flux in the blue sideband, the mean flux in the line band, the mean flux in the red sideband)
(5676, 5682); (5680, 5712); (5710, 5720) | -0.5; 8.23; 8.3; 8.13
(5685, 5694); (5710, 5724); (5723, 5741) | 0.6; 8.51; 8.07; 8.35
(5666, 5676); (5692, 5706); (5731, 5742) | -0.1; 8.63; 8.52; 8.16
